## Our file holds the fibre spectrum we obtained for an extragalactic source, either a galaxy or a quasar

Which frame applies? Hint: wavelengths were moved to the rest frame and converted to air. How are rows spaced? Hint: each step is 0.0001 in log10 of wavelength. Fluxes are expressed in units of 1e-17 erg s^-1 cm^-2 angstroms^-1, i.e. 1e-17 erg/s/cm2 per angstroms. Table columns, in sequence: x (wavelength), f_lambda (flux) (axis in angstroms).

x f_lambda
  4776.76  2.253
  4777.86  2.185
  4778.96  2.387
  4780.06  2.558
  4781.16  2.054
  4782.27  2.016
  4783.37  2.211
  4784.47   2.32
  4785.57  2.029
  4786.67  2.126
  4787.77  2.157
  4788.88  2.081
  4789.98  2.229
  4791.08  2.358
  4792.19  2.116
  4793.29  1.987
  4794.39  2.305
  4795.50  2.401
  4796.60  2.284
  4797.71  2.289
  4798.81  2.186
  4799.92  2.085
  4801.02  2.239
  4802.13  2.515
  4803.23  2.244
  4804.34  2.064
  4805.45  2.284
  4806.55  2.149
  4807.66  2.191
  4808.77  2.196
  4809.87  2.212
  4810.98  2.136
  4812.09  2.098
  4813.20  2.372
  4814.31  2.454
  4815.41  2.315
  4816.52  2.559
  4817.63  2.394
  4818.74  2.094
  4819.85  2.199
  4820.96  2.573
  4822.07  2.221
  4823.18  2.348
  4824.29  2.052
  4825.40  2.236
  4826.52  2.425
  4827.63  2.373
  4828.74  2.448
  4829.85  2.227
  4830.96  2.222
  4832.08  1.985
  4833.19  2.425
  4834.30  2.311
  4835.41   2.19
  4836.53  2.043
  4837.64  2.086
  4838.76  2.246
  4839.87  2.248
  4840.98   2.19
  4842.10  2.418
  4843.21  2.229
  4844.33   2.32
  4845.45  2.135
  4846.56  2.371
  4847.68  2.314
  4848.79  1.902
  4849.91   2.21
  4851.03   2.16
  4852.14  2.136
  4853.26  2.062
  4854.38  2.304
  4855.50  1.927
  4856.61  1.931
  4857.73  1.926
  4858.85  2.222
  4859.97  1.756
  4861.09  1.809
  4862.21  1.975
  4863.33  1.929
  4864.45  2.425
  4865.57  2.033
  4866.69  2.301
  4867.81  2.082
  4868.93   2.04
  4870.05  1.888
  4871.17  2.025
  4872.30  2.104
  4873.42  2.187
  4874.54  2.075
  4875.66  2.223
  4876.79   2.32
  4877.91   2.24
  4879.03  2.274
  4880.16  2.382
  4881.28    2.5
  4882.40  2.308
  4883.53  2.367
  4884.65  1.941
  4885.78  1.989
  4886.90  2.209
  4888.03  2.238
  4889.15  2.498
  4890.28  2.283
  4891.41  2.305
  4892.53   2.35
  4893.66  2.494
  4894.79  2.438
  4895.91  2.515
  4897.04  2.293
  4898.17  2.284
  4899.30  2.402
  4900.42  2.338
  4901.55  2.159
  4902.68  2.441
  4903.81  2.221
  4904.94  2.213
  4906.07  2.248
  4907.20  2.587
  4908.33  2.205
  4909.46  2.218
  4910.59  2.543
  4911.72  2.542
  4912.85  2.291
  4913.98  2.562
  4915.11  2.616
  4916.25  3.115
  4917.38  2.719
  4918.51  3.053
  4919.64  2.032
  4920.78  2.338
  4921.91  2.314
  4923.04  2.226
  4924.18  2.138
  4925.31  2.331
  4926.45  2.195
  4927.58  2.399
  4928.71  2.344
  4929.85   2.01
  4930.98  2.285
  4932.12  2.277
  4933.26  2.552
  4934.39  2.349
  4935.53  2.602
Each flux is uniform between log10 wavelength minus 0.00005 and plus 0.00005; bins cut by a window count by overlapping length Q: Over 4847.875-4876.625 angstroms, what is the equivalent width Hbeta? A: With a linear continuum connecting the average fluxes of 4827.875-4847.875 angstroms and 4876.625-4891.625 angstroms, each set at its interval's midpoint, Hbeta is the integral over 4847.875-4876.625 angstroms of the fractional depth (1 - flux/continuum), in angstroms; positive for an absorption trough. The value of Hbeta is 2.4 angstroms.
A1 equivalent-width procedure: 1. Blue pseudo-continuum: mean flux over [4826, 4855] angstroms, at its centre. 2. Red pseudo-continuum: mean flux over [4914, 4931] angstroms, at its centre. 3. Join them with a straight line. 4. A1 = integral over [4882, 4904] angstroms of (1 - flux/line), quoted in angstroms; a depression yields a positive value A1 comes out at 0.42 angstroms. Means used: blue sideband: 2.23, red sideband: 2.42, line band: 2.3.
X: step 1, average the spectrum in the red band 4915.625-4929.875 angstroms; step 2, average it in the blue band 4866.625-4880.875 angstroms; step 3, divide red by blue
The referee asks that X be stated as 1.12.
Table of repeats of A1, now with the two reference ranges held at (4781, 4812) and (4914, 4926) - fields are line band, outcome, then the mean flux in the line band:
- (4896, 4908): 0.59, 2.32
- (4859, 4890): 2.94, 2.15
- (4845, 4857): 0.98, 2.14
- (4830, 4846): 0.52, 2.22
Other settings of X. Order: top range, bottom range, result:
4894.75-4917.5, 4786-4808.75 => 1.09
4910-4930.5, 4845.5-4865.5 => 1.17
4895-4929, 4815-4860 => 1.08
